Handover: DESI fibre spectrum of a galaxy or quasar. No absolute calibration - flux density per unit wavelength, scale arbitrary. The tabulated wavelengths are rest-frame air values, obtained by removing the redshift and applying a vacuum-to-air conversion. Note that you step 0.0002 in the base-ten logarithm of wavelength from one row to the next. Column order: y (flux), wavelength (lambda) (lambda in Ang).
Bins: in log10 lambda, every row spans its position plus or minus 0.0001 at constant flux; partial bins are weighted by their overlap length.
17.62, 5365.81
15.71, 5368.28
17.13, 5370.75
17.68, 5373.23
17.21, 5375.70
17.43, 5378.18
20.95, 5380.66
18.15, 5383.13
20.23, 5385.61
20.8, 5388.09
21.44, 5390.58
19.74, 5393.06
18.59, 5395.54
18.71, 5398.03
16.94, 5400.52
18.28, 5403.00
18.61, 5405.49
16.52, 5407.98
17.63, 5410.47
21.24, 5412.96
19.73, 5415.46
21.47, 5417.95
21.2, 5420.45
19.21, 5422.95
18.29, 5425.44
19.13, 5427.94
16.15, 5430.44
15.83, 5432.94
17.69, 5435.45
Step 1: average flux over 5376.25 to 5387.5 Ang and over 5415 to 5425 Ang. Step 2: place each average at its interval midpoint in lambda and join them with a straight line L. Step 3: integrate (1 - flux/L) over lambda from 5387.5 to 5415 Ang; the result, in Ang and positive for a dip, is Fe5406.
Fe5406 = 1.1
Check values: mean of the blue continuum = 19.2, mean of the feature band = 18.9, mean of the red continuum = 20.3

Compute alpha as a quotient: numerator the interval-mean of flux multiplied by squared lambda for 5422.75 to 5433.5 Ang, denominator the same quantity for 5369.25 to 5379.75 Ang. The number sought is 1.04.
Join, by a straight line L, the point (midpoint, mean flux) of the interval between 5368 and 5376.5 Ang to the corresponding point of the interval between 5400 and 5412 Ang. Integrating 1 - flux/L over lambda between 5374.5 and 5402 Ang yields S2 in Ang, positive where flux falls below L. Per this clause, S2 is -2.7 Ang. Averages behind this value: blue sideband 17.1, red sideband 17.7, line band 19.1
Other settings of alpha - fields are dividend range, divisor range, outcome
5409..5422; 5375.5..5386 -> 1.08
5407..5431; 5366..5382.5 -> 1.10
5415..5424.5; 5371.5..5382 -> 1.13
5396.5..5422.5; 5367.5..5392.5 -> 1.03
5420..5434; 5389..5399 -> 0.94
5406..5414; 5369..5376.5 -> 1.08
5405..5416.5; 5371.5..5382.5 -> 1.04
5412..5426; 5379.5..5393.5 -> 1.01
